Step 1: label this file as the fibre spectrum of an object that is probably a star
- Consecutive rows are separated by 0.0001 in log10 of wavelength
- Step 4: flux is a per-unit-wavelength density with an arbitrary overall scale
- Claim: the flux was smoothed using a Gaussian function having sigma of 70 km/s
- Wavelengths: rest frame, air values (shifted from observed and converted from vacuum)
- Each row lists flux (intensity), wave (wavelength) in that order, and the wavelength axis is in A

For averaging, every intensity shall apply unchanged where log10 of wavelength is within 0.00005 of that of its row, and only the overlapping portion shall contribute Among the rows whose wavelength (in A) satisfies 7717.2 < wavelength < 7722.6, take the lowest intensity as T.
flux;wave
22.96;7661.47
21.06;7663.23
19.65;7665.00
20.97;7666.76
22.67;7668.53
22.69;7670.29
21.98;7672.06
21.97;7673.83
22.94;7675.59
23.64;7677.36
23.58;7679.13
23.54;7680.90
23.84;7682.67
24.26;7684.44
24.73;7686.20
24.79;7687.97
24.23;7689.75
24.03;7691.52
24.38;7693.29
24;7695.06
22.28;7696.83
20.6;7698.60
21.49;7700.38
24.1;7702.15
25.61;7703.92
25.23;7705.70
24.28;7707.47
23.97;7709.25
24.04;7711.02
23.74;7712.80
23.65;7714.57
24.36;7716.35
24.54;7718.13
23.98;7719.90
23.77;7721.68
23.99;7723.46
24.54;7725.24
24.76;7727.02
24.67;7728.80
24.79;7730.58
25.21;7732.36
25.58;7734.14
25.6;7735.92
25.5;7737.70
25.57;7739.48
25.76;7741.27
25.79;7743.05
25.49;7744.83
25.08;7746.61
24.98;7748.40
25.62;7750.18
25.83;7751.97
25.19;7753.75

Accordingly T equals 23.77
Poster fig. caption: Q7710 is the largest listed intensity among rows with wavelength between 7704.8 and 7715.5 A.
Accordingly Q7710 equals 25.23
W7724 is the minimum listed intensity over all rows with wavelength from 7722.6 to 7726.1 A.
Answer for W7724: 23.99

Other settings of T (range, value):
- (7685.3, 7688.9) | 24.73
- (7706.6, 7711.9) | 23.97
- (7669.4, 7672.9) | 21.98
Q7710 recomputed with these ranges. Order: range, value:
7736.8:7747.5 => 25.79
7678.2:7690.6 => 24.79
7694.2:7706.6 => 25.61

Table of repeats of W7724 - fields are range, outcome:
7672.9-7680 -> 21.97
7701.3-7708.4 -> 24.1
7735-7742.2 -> 25.5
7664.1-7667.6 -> 19.65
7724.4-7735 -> 24.54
